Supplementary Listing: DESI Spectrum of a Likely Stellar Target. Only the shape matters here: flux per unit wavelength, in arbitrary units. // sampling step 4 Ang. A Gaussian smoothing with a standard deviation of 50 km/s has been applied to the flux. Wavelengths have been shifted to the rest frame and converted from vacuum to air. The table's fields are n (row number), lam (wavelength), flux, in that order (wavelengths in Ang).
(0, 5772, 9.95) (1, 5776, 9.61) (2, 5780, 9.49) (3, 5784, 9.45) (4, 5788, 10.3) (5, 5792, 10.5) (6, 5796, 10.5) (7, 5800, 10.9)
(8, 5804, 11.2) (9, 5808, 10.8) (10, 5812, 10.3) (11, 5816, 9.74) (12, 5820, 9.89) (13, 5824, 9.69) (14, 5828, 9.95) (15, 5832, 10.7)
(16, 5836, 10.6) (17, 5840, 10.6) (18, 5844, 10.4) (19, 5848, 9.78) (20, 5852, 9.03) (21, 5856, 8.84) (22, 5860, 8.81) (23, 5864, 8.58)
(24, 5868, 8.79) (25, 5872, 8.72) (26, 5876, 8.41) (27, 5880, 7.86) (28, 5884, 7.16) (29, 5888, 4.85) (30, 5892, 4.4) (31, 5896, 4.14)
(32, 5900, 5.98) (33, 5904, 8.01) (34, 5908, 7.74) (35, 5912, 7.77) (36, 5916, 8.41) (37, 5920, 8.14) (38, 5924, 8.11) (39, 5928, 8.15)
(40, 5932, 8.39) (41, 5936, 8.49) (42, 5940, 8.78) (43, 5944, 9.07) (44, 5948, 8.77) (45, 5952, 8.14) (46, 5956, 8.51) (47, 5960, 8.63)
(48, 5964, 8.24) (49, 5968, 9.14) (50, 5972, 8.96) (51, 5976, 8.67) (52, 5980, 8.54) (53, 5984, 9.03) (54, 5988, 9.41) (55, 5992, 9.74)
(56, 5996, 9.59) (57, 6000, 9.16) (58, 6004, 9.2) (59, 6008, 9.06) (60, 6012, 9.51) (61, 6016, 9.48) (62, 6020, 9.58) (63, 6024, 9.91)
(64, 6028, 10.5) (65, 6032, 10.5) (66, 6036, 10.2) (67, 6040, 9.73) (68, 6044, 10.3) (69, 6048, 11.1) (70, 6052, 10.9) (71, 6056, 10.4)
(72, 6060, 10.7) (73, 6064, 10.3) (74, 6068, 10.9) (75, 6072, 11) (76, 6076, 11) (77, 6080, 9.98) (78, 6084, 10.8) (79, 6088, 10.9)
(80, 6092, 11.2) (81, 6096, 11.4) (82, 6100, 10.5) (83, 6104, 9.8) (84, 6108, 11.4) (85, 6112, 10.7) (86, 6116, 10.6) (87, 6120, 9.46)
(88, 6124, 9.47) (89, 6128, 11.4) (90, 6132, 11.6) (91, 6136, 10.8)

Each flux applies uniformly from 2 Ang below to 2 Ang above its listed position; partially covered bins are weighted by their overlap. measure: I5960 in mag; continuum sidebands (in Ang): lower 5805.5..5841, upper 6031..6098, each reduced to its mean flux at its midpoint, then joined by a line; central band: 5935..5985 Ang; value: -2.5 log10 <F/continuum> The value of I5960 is 0.20 mag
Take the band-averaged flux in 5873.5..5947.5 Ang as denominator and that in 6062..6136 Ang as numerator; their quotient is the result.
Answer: 1.4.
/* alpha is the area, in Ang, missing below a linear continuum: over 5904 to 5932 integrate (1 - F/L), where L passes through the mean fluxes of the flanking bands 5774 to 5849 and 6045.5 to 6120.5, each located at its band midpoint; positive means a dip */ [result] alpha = 6.3 Ang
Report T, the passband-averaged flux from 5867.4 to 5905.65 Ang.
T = 6.75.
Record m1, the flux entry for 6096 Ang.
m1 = 11.4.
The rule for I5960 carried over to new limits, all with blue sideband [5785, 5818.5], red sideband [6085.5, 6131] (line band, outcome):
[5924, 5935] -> 0.27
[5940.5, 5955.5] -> 0.22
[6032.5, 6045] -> 0.05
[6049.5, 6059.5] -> -0.01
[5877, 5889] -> 0.46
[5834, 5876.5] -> 0.13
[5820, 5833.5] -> 0.05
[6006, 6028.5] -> 0.11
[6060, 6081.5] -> 0.00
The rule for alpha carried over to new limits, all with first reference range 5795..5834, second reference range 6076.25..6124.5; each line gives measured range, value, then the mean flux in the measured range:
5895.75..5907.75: 4.4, 6.57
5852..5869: 2.6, 8.79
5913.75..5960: 8.8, 8.45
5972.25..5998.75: 3.4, 9.15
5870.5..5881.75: 2.3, 8.32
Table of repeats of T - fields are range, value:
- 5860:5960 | 7.76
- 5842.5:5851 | 9.95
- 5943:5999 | 8.89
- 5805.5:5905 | 8.66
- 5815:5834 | 10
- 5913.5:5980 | 8.53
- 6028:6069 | 10.5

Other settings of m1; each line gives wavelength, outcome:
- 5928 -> 8.15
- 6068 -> 10.9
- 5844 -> 10.4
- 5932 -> 8.39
